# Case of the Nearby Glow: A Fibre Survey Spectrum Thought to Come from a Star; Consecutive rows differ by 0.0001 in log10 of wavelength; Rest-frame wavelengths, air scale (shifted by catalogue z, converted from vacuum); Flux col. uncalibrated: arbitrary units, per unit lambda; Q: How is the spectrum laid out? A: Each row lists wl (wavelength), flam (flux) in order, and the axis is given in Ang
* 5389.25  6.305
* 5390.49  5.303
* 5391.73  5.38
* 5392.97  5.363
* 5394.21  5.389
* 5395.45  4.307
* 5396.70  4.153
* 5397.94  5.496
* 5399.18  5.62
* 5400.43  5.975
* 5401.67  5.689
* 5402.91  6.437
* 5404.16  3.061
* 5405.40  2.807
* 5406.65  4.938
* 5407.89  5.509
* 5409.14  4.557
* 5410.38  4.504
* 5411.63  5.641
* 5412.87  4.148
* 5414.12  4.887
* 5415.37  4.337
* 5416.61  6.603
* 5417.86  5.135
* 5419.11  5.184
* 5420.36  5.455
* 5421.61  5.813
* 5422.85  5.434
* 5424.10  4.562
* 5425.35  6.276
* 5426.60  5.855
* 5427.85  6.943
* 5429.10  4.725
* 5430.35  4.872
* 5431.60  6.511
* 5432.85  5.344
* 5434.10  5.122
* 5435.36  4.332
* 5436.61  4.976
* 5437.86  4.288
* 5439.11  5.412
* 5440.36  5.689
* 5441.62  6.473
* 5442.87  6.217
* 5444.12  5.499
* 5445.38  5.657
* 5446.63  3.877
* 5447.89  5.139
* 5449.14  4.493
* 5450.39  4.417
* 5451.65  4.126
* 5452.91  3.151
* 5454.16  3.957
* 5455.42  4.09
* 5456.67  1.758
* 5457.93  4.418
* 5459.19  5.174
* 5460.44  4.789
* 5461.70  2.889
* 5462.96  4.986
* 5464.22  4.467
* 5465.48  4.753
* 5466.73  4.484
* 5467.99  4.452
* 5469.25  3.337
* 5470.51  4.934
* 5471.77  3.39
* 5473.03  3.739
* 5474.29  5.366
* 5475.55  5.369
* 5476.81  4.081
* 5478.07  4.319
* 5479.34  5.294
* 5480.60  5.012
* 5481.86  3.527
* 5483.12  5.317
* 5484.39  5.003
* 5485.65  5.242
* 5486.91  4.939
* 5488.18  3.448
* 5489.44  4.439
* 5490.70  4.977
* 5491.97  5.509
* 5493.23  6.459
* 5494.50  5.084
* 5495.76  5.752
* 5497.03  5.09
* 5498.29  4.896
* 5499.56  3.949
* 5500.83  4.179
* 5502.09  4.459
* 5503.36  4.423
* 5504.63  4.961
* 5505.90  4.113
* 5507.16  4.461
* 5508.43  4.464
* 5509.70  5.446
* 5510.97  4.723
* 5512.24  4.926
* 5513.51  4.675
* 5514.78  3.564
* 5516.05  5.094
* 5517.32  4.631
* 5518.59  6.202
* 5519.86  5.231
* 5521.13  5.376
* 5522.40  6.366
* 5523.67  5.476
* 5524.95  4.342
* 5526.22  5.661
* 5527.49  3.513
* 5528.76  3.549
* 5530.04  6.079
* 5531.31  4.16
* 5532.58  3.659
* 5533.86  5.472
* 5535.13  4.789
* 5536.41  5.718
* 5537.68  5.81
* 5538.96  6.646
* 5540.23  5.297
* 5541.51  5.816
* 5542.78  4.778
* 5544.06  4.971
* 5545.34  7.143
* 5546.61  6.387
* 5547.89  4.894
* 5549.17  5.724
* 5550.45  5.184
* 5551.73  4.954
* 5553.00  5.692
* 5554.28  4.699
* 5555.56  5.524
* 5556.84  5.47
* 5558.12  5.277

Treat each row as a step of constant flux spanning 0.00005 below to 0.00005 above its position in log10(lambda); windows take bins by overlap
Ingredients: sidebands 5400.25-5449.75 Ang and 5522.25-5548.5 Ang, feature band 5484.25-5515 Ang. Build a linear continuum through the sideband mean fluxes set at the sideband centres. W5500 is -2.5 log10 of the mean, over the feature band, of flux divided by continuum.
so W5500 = 0.10 mag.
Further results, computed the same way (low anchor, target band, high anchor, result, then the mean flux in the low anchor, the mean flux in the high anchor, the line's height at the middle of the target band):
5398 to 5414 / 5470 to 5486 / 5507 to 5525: 0.08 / 4.93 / 5.03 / 5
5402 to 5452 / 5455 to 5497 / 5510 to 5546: 0.12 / 5.14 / 5.14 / 5.14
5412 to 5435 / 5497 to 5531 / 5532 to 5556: 0.13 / 5.39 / 5.43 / 5.42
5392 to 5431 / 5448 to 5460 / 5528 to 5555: 0.28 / 5.15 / 5.3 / 5.2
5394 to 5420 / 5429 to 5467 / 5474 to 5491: 0.03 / 4.97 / 4.72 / 4.83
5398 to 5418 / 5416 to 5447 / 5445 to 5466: -0.18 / 5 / 4.22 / 4.62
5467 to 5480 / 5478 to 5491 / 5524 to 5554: -0.03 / 4.43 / 5.22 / 4.56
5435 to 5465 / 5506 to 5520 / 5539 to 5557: 0.08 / 4.6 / 5.51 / 5.18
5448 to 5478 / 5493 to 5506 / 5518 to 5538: -0.03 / 4.22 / 5.07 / 4.7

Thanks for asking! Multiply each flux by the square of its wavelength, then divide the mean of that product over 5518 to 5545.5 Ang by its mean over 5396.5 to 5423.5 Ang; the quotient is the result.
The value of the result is 1.1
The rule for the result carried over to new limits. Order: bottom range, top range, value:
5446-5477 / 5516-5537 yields 1.21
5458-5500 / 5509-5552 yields 1.13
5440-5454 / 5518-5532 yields 1.06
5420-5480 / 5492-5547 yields 1.08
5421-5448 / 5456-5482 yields 0.81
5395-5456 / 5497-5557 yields 1.04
